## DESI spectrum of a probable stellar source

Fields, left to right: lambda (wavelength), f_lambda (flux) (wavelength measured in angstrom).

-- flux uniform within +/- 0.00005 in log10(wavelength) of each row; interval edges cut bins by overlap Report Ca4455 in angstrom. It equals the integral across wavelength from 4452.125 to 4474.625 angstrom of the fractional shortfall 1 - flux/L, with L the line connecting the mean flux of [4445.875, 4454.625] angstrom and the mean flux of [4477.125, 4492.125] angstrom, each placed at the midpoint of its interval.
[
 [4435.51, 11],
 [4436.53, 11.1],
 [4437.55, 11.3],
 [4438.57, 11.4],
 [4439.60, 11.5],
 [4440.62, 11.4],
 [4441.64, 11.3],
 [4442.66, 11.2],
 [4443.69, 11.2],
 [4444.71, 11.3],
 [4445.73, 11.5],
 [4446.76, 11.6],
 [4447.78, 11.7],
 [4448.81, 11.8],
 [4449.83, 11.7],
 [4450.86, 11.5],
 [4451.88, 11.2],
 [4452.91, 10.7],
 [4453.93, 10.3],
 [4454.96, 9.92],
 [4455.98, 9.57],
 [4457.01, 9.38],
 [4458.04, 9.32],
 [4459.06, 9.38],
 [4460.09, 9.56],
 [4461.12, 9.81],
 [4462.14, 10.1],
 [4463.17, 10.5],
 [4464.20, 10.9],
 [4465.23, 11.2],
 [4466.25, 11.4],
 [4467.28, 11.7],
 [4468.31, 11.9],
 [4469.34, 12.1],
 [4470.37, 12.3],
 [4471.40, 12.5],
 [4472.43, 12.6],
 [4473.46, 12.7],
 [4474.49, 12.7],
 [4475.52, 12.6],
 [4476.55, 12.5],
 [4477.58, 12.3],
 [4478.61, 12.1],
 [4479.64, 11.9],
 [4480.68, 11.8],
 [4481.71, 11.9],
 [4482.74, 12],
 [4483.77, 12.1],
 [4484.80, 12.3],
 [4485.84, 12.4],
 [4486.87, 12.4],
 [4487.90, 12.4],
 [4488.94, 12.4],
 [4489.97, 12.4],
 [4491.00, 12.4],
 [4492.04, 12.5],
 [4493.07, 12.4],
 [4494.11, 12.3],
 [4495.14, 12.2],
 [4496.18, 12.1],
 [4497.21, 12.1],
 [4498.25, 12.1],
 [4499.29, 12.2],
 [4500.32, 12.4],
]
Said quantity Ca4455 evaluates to 1.4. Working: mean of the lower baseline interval 11.3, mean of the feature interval 10.9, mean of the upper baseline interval 12.2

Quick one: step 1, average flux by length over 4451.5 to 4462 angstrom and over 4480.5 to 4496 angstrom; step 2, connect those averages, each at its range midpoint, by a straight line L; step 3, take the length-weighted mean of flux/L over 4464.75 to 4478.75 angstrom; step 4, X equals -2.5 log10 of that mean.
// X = -0.11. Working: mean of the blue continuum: 9.91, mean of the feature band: 12.2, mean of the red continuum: 12.3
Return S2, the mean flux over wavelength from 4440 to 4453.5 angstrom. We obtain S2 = 11.4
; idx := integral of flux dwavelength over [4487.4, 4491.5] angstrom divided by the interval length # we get 12.4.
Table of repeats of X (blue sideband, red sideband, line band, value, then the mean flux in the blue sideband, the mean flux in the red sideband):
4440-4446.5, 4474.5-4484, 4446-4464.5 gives 0.108 mag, 11.3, 12.2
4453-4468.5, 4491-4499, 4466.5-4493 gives -0.083 mag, 10.3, 12.2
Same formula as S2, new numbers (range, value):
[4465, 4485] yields 12.1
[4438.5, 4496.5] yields 11.5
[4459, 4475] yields 11.4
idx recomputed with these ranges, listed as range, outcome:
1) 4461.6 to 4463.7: 10.3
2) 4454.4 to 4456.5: 9.75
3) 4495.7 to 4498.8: 12.1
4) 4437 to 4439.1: 11.3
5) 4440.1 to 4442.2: 11.4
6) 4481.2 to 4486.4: 12.1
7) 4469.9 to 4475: 12.6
